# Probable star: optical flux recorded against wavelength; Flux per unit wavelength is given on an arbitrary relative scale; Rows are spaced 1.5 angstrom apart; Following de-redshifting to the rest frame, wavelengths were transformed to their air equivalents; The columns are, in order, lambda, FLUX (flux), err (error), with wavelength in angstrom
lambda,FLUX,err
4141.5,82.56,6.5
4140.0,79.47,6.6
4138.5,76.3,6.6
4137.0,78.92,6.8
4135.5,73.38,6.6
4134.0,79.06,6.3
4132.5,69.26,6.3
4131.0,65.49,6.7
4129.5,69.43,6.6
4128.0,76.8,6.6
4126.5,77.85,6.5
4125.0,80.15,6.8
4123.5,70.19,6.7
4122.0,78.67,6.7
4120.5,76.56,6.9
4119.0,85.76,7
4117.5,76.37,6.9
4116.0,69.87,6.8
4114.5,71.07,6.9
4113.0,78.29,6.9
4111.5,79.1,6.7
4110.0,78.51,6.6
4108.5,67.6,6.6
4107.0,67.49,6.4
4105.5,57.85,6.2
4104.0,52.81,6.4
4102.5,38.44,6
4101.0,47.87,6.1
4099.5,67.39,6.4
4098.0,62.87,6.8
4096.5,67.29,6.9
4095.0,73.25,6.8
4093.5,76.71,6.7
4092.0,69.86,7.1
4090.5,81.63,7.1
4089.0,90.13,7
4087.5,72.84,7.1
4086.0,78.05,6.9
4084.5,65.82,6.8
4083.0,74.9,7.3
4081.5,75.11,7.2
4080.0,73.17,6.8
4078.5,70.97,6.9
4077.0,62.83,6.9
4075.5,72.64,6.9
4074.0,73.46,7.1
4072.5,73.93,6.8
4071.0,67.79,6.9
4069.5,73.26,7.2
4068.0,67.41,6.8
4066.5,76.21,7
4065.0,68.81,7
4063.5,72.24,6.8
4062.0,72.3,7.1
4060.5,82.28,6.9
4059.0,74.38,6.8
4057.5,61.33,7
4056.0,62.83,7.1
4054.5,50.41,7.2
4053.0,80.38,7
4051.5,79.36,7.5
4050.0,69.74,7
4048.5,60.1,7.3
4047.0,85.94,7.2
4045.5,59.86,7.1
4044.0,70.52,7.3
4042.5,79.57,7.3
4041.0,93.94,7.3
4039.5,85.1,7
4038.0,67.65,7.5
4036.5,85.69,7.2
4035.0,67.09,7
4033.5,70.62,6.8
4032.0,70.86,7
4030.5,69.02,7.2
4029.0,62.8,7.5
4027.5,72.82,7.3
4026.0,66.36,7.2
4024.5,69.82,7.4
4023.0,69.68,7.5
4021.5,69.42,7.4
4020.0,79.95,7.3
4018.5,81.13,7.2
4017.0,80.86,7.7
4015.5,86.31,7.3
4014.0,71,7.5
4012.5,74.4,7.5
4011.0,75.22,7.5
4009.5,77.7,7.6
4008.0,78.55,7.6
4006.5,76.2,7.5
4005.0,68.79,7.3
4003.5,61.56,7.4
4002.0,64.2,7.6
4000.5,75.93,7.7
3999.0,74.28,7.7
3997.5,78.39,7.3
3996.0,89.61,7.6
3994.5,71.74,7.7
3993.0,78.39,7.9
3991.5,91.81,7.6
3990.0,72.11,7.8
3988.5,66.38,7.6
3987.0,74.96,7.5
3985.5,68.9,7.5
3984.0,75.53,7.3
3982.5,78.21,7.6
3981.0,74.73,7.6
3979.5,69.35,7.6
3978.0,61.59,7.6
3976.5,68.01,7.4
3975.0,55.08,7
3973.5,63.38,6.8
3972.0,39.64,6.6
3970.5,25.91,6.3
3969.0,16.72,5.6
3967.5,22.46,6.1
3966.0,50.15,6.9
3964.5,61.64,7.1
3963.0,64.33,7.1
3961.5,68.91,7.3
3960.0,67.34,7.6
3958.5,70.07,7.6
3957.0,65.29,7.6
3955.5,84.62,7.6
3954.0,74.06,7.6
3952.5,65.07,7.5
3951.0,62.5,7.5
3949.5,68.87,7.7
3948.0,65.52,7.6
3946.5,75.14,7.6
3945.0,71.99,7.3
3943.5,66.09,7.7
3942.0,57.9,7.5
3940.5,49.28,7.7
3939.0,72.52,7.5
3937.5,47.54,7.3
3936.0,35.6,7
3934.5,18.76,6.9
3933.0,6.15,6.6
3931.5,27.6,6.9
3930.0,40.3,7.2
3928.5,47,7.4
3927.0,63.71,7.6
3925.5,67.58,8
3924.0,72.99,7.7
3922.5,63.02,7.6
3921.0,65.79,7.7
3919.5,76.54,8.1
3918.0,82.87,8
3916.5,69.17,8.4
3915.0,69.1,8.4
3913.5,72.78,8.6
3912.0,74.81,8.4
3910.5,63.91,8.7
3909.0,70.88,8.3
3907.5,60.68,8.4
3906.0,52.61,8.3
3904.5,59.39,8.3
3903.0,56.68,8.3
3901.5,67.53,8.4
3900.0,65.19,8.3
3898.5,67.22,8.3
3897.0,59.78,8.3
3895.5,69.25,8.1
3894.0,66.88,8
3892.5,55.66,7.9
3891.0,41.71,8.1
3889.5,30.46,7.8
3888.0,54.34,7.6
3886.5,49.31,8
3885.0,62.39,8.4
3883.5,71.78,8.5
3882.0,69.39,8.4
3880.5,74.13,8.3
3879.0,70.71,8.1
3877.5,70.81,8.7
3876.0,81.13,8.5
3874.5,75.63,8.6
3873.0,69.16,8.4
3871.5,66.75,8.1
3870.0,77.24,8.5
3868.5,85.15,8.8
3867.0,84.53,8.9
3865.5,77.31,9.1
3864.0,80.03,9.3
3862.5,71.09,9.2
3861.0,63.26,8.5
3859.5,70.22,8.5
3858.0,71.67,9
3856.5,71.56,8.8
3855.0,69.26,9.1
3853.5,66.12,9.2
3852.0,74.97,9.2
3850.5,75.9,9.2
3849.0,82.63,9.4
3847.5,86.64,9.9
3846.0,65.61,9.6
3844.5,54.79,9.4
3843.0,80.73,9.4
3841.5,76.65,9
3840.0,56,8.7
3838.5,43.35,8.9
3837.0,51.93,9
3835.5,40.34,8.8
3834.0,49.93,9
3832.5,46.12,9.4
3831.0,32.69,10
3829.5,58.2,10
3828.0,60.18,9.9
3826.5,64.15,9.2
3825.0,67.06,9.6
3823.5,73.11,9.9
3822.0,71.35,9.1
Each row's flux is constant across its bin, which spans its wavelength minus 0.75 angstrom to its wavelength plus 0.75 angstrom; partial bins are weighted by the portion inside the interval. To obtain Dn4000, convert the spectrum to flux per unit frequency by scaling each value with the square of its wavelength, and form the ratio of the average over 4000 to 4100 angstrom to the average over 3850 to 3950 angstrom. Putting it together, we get 1.23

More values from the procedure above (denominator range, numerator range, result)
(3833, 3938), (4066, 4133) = 1.25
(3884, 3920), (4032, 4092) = 1.27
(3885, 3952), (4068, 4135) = 1.33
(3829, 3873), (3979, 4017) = 1.21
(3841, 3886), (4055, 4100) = 1.10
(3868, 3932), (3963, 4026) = 1.11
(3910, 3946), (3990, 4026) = 1.36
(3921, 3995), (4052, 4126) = 1.26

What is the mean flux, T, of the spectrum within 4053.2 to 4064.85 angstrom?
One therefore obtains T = 68.6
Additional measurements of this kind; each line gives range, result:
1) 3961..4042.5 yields 69.3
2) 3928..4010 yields 61.9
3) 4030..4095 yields 73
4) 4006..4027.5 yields 75.4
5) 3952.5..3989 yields 61.2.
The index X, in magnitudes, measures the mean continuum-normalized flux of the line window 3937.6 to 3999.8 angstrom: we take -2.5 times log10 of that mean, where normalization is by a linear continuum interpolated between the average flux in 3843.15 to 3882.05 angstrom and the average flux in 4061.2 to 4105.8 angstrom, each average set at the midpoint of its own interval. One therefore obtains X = 0.10 mag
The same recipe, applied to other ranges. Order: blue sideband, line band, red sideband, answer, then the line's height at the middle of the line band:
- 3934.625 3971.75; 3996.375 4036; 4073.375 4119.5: -0.16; 63.3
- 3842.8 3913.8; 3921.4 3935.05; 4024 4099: 0.44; 69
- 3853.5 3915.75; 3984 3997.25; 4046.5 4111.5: -0.12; 68.4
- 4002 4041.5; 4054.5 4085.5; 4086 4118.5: 0.01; 71.2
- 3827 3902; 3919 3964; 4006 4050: 0.17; 69.5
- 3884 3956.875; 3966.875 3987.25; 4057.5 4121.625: 0.13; 63.6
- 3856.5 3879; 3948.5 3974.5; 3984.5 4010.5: 0.29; 74.6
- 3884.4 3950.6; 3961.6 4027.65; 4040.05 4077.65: -0.03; 65.8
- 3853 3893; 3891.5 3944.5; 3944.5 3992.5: 0.12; 66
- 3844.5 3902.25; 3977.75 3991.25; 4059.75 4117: -0.04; 69.5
